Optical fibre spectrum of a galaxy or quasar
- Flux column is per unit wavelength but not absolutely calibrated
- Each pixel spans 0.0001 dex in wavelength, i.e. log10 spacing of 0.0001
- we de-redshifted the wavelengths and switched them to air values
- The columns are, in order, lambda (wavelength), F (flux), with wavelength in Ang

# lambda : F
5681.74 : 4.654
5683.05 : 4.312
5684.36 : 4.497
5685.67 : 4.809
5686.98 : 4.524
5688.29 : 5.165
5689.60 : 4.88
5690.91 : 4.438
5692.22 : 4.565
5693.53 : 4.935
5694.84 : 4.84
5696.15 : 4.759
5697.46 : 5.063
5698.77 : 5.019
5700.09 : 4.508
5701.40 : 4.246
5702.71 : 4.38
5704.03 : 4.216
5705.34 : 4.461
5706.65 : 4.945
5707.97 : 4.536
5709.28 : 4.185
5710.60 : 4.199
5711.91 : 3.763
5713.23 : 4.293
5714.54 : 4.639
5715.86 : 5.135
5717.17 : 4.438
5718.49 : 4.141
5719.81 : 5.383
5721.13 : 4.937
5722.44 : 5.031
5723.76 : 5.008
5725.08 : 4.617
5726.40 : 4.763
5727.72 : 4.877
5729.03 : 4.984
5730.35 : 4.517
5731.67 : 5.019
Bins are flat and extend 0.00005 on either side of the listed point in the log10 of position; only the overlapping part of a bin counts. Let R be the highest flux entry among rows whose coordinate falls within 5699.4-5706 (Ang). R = 4.508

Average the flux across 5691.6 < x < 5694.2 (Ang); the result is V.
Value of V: 4.76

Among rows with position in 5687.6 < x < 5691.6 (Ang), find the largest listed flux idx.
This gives 5.165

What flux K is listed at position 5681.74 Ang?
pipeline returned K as 4.654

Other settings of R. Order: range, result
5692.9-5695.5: 4.935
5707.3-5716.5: 5.135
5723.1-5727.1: 5.008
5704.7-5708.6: 4.945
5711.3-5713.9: 4.293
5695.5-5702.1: 5.063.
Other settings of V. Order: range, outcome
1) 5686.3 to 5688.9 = 4.84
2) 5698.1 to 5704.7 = 4.47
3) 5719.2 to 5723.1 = 5.12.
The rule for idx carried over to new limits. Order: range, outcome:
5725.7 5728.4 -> 4.877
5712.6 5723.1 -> 5.383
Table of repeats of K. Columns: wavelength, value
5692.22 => 4.565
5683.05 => 4.312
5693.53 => 4.935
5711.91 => 3.763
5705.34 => 4.461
